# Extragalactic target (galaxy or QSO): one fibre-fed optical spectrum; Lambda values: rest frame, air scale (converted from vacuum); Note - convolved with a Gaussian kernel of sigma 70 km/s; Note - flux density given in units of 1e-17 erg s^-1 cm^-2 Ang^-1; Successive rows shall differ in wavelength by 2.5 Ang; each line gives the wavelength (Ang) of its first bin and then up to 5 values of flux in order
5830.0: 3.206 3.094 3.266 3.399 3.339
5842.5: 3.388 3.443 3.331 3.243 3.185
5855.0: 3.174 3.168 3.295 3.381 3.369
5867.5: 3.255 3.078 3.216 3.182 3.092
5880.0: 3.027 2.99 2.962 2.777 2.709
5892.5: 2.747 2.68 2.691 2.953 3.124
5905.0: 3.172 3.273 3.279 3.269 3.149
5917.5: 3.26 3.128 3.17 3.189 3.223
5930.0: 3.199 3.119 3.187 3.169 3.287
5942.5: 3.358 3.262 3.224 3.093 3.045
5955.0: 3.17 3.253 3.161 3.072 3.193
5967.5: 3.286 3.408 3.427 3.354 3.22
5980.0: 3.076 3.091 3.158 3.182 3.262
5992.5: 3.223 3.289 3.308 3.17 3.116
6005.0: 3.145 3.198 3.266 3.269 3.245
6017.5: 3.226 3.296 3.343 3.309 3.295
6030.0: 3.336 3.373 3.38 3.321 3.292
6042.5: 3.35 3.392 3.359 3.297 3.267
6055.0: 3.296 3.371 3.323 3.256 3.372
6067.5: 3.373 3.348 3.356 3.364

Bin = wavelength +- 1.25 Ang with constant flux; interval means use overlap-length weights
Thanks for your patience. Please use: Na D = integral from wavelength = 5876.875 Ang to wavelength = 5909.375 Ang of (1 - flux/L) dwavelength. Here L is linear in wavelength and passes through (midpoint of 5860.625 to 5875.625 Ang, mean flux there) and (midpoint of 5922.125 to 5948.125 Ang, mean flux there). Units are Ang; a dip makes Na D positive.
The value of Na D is 2.98 Ang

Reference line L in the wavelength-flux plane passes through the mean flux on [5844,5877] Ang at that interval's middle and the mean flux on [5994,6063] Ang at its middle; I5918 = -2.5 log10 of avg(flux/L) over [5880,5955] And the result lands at 0.06 mag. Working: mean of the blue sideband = 3.25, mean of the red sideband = 3.29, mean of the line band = 3.09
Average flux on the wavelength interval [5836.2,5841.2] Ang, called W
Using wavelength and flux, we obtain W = 3.37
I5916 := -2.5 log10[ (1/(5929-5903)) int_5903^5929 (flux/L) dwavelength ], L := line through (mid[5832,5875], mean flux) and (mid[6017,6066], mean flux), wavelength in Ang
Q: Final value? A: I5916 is 0.03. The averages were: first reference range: 3.27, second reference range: 3.32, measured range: 3.21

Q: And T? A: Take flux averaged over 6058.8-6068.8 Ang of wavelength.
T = 3.33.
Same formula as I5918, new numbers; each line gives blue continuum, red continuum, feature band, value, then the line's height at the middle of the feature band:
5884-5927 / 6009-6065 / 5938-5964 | -0.021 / 3.13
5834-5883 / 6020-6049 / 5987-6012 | 0.034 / 3.32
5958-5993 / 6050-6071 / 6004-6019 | 0.013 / 3.27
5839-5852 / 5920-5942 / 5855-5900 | 0.085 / 3.29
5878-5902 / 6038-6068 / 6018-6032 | -0.022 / 3.25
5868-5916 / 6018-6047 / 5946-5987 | -0.005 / 3.19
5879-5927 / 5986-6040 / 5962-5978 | -0.040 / 3.17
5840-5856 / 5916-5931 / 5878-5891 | 0.120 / 3.25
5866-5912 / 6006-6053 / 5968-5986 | -0.018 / 3.2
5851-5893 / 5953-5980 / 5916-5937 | -0.001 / 3.18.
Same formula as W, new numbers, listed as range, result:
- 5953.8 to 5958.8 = 3.21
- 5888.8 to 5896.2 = 2.71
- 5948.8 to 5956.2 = 3.1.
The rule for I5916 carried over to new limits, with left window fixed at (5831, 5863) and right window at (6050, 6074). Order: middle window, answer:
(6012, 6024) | 0.01 mag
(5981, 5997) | 0.04 mag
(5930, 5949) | 0.03 mag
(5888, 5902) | 0.18 mag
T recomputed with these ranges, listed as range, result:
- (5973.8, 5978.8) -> 3.28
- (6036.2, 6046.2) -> 3.34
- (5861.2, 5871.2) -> 3.27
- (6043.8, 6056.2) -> 3.32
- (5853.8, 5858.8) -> 3.17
